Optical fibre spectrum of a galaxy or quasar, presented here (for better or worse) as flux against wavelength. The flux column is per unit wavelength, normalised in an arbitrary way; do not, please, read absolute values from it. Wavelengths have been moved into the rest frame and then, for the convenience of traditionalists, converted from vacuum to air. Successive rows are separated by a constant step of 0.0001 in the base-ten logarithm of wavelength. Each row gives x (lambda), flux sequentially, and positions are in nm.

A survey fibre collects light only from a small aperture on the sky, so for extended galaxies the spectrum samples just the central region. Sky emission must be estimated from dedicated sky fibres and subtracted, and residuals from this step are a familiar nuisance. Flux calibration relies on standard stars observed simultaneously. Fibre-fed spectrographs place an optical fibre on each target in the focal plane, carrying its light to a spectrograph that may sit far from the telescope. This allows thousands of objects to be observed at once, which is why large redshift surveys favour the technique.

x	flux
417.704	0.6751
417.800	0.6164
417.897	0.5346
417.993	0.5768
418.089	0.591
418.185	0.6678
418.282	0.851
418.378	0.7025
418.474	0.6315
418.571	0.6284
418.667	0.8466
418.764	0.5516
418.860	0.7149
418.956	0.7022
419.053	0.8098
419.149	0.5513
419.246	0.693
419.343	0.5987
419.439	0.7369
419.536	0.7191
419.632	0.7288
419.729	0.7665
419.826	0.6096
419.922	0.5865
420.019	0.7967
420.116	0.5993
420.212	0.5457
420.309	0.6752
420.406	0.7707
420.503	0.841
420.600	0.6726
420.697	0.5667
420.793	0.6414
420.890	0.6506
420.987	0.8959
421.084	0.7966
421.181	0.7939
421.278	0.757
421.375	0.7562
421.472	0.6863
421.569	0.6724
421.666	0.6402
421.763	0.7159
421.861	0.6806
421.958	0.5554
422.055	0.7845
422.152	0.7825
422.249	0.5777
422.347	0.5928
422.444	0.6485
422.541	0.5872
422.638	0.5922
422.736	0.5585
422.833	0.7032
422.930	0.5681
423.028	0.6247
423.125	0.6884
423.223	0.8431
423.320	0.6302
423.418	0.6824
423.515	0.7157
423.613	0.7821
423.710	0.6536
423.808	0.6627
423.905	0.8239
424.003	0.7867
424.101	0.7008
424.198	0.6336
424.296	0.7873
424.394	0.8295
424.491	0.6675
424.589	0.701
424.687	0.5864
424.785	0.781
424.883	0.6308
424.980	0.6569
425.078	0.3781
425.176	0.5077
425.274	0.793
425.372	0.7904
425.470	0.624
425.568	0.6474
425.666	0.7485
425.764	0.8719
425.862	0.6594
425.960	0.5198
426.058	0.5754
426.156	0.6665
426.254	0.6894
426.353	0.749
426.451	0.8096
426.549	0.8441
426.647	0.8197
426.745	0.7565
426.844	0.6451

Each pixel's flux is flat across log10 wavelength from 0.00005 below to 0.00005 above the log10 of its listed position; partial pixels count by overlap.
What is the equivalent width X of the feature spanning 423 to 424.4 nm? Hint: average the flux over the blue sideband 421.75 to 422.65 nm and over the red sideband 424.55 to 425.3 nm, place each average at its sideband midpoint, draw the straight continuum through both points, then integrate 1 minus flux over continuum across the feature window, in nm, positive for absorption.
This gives -0.19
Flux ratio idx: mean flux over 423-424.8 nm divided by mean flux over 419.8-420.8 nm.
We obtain 1.07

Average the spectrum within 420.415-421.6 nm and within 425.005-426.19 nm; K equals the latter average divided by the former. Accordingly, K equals 0.89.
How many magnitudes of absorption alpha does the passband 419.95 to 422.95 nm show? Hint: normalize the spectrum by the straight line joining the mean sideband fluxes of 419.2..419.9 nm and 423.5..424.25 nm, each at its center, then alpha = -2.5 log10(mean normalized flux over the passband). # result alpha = 0.03 mag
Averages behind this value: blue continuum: 0.69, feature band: 0.681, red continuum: 0.72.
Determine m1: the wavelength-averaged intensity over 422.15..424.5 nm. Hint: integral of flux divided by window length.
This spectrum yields 0.683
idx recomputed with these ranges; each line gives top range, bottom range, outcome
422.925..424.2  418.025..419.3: 1.03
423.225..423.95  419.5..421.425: 1.01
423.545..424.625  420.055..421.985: 1.05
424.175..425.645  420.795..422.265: 0.93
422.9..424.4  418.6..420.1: 1.03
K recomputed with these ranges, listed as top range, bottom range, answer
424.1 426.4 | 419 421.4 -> 0.96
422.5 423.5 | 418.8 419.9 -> 0.94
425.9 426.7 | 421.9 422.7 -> 1.11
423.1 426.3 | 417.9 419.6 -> 1.02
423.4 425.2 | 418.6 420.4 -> 1.01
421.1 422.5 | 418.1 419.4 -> 1.01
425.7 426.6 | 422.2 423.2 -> 1.15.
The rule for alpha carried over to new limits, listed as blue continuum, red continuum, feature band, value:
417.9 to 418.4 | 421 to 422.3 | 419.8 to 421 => 0.03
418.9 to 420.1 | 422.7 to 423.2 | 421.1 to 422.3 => -0.07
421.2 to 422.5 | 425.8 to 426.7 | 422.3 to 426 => 0.03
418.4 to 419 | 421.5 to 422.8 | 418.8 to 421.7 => -0.05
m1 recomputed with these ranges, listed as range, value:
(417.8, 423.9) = 0.681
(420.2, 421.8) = 0.714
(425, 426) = 0.655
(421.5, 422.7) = 0.652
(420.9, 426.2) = 0.685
